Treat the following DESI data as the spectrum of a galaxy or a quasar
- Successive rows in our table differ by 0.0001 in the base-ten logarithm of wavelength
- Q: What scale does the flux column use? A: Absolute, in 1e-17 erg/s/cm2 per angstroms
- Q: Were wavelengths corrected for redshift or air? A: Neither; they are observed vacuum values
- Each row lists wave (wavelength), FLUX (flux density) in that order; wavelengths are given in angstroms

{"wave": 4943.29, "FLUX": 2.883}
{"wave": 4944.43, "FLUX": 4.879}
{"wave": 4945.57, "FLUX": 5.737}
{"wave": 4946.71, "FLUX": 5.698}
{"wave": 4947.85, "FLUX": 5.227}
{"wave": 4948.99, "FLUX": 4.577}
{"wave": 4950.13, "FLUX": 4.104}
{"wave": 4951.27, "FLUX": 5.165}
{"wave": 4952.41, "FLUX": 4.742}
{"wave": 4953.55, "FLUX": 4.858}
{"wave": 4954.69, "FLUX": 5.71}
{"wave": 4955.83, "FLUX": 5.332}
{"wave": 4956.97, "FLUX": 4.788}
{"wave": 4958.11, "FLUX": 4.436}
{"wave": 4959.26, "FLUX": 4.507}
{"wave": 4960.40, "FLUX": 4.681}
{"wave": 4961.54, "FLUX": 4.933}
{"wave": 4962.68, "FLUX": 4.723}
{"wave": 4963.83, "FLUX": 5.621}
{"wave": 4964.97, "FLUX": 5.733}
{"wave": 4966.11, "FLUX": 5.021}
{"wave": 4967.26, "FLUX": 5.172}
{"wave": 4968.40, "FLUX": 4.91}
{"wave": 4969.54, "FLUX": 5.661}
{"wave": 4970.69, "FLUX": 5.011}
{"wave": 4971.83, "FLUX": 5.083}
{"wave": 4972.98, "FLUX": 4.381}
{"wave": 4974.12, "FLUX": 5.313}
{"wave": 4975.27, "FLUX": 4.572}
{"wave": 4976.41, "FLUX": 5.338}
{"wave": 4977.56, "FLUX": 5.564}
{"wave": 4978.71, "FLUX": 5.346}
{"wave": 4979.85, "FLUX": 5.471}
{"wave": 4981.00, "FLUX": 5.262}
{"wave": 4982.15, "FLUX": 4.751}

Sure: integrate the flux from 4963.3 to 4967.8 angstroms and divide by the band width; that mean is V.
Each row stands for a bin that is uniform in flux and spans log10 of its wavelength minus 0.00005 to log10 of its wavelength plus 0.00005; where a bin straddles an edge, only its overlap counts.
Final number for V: 5.39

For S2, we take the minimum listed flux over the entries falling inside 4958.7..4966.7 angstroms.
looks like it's 4.507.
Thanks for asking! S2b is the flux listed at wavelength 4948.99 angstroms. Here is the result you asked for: 4.577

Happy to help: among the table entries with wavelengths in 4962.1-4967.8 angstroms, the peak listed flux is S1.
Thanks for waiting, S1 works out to 5.733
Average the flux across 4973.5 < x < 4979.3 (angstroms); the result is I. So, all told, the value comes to 5.22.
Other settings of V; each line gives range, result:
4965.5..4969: 5.06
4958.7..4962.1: 4.71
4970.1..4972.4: 5.05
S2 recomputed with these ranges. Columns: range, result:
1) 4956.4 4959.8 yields 4.436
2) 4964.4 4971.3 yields 4.91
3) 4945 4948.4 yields 5.227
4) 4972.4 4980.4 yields 4.381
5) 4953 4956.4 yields 4.858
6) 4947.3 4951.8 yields 4.104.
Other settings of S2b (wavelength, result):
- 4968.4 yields 4.91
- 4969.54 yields 5.661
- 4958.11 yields 4.436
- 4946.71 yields 5.698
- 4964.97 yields 5.733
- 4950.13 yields 4.104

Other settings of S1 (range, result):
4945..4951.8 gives 5.737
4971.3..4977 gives 5.338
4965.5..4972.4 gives 5.661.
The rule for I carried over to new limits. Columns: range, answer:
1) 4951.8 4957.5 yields 5.09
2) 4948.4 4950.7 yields 4.35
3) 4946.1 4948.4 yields 5.46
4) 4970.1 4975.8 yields 4.87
